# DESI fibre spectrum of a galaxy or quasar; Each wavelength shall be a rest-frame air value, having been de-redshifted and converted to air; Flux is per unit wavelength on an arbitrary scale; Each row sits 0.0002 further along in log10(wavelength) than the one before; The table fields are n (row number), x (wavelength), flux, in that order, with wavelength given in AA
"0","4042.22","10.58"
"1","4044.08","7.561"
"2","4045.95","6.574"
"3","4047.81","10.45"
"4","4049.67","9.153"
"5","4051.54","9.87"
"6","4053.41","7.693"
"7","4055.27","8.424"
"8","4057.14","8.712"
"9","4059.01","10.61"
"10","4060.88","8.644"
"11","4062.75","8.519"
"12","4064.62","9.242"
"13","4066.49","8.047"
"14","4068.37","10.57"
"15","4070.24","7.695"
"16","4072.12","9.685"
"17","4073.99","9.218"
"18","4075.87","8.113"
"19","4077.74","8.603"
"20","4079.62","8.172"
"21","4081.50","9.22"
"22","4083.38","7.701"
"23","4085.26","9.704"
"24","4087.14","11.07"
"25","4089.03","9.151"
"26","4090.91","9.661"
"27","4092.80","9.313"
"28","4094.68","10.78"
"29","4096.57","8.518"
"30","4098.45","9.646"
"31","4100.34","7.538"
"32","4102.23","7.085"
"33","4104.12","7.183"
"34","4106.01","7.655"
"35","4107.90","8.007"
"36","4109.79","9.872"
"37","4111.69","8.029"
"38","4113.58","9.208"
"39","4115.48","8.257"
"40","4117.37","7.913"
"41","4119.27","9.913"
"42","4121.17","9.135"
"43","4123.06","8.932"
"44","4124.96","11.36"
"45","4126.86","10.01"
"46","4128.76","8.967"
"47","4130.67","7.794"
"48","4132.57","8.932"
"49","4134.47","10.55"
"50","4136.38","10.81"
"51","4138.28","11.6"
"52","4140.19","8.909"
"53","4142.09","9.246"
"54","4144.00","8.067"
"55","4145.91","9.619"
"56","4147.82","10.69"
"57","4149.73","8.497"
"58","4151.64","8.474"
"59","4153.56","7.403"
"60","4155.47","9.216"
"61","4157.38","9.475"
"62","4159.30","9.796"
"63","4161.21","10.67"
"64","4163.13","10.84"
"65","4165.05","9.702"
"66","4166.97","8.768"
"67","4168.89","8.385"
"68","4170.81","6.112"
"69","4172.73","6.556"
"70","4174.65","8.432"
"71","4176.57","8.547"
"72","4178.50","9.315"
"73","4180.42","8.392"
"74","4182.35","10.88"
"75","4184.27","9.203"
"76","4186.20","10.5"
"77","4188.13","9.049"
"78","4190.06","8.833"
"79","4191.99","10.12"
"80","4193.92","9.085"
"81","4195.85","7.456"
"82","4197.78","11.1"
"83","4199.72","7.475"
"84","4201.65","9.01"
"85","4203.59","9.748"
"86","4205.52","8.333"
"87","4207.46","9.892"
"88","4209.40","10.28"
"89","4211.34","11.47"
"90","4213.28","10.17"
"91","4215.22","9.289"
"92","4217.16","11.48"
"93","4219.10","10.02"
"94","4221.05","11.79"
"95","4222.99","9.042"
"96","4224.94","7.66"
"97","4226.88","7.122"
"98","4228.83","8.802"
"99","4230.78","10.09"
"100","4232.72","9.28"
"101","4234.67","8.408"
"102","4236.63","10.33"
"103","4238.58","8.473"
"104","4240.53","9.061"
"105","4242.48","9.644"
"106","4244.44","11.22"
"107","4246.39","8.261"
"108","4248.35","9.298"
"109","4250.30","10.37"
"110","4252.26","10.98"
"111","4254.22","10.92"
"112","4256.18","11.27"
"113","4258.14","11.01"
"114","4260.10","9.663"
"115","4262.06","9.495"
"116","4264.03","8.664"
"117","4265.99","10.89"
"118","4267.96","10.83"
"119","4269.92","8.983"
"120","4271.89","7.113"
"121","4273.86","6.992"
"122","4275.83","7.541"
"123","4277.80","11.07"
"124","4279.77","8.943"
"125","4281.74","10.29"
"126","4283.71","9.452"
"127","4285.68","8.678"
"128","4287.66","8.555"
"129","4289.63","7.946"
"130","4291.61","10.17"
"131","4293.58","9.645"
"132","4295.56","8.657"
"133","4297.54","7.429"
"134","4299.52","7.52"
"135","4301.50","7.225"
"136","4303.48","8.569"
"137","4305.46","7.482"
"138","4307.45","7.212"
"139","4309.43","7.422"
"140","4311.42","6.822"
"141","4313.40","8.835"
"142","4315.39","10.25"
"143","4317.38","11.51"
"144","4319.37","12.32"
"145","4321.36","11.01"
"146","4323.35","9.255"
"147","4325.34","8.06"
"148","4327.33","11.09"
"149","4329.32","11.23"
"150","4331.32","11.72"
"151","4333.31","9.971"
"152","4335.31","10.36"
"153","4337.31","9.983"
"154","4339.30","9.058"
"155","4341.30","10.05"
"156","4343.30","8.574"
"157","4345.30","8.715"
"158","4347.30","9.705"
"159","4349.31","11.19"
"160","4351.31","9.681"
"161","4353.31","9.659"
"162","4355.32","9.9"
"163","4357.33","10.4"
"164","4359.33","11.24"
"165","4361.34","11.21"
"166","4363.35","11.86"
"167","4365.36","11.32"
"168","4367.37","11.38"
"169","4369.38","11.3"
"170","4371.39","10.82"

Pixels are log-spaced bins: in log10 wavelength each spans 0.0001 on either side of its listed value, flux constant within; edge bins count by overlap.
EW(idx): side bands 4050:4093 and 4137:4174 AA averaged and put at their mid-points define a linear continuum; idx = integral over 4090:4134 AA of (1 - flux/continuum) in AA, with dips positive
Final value 0.82 AA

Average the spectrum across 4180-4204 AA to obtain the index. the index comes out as 9.3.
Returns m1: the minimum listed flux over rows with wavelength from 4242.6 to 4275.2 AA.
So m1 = 6.992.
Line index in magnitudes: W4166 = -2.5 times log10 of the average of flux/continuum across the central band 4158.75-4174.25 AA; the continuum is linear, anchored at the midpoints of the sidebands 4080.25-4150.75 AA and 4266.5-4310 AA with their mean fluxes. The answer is 0.02 mag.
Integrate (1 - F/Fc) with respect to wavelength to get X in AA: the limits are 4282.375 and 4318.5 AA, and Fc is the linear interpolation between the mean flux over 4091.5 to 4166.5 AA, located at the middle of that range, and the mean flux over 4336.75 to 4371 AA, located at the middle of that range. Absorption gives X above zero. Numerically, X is 5.39 AA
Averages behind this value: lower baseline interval 9.17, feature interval 8.55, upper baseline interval 10.3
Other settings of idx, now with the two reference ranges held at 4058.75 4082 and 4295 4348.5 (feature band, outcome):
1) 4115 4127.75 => -0.6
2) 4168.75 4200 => 0.8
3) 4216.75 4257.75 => -2.4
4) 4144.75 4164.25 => -0.9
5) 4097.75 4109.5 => 1.3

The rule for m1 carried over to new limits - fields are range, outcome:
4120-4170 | 7.403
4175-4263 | 7.122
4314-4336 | 8.06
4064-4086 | 7.695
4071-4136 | 7.085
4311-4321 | 6.822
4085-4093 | 9.151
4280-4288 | 8.555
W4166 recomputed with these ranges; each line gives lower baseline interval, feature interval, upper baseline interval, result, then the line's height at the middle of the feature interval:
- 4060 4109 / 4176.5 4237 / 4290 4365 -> -0.03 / 9.2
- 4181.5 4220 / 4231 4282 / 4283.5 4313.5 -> -0.09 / 8.82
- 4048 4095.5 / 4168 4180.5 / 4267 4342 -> 0.16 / 9.15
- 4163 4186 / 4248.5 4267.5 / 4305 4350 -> -0.12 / 9.24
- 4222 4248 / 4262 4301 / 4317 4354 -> 0.08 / 9.55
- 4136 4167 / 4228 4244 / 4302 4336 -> 0.02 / 9.54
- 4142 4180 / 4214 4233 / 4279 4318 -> -0.09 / 8.75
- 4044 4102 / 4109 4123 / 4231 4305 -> 0.02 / 9.03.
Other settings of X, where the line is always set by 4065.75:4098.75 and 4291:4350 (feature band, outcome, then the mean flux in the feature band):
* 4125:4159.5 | -0.65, 9.38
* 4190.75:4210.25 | 0.04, 9.24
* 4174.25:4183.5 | 0.08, 9.16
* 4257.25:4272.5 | -0.53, 9.63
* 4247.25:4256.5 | -1.18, 10.5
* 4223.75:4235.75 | 0.90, 8.58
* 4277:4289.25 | -0.10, 9.4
